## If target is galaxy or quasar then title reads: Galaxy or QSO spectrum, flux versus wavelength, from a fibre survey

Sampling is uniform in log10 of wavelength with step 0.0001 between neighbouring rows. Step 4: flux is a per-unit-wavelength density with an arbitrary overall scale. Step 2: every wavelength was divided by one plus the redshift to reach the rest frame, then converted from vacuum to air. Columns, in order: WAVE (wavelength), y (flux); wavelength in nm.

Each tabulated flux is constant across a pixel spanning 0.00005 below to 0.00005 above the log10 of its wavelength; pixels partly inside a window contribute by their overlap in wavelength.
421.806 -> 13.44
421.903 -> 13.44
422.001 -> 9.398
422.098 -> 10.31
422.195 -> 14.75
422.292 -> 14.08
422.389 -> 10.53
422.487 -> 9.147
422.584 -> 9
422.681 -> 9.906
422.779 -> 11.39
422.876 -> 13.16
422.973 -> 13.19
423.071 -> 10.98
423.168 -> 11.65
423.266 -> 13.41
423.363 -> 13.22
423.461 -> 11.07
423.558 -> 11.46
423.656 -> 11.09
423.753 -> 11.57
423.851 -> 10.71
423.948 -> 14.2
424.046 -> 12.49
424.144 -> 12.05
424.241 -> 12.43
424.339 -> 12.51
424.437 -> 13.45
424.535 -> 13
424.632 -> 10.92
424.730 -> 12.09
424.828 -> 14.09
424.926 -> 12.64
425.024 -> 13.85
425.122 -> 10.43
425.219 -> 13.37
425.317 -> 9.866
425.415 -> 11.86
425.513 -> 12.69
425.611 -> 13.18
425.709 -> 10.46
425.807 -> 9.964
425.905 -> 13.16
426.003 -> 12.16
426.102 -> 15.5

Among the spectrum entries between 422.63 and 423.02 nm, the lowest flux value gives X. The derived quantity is 9.906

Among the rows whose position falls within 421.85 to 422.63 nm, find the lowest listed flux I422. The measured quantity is 9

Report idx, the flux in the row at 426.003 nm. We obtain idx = 12.16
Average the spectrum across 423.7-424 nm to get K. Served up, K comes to 12.2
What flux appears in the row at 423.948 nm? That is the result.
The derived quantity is 14.2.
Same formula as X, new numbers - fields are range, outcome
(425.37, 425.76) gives 10.46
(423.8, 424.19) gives 10.71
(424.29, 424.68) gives 10.92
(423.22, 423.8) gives 11.07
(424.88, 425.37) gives 9.866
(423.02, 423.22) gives 10.98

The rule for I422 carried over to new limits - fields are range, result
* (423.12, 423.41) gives 11.65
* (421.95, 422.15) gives 9.398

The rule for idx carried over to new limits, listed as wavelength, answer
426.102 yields 15.5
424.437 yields 13.45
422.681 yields 9.906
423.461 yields 11.07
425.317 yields 9.866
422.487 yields 9.147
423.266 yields 13.41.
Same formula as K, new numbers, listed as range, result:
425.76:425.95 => 11.5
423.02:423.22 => 11.3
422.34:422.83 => 10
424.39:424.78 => 12.4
